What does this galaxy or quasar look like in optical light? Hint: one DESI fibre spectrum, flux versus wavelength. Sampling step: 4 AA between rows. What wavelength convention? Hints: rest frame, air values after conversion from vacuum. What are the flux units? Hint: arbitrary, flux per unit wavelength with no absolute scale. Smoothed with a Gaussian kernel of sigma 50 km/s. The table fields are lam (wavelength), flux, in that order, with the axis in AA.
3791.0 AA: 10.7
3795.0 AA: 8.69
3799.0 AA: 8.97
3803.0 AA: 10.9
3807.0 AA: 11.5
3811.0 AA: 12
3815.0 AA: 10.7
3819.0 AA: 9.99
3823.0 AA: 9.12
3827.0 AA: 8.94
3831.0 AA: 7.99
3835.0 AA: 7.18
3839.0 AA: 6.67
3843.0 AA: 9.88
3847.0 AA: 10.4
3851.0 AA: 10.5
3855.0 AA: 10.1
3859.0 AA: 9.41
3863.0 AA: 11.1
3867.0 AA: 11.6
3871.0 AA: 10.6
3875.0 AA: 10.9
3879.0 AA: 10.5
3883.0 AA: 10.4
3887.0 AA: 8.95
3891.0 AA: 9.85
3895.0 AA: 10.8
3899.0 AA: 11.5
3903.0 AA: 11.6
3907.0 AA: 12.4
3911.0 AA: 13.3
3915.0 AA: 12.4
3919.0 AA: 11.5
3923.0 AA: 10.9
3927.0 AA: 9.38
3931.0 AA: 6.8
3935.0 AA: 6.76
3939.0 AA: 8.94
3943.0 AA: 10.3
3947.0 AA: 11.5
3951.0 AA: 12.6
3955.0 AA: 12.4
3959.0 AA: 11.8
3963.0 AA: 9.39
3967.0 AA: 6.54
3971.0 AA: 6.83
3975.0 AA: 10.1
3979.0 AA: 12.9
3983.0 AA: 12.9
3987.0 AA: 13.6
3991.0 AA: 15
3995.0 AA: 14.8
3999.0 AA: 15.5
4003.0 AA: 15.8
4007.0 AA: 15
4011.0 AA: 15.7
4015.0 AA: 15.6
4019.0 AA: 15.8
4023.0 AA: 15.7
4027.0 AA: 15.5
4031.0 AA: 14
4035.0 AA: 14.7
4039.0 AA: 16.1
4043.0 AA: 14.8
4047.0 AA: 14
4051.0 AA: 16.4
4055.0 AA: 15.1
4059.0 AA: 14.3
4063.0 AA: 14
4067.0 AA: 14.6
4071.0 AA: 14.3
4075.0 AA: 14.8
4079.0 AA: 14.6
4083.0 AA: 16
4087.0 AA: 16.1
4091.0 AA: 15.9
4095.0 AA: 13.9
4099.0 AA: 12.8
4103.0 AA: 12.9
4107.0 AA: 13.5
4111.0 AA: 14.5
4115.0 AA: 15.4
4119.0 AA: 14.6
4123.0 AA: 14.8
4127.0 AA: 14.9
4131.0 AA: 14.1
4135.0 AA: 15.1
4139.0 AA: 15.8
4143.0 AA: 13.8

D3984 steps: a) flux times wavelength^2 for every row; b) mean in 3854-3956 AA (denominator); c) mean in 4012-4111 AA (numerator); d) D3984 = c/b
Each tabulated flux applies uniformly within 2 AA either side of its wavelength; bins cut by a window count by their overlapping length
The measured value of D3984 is 1.5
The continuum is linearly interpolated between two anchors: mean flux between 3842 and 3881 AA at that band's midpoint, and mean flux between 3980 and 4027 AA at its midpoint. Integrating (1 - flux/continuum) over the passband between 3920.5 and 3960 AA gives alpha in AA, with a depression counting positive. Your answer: 8.9 AA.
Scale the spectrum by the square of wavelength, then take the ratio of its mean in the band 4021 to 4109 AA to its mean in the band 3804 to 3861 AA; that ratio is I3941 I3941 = 1.72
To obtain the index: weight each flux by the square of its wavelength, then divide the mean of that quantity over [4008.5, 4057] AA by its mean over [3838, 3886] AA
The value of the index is 1.63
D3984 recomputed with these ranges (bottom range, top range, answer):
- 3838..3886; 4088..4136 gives 1.60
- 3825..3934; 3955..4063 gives 1.44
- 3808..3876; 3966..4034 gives 1.51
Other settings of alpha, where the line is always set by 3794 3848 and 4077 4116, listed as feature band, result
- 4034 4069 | -3.0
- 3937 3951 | 1.4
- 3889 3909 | -0.6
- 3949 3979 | 4.8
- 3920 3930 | 1.3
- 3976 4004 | -3.5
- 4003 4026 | -4.5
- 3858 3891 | 0.1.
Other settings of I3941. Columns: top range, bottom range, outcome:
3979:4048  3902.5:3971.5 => 1.50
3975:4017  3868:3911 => 1.40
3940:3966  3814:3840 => 1.36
